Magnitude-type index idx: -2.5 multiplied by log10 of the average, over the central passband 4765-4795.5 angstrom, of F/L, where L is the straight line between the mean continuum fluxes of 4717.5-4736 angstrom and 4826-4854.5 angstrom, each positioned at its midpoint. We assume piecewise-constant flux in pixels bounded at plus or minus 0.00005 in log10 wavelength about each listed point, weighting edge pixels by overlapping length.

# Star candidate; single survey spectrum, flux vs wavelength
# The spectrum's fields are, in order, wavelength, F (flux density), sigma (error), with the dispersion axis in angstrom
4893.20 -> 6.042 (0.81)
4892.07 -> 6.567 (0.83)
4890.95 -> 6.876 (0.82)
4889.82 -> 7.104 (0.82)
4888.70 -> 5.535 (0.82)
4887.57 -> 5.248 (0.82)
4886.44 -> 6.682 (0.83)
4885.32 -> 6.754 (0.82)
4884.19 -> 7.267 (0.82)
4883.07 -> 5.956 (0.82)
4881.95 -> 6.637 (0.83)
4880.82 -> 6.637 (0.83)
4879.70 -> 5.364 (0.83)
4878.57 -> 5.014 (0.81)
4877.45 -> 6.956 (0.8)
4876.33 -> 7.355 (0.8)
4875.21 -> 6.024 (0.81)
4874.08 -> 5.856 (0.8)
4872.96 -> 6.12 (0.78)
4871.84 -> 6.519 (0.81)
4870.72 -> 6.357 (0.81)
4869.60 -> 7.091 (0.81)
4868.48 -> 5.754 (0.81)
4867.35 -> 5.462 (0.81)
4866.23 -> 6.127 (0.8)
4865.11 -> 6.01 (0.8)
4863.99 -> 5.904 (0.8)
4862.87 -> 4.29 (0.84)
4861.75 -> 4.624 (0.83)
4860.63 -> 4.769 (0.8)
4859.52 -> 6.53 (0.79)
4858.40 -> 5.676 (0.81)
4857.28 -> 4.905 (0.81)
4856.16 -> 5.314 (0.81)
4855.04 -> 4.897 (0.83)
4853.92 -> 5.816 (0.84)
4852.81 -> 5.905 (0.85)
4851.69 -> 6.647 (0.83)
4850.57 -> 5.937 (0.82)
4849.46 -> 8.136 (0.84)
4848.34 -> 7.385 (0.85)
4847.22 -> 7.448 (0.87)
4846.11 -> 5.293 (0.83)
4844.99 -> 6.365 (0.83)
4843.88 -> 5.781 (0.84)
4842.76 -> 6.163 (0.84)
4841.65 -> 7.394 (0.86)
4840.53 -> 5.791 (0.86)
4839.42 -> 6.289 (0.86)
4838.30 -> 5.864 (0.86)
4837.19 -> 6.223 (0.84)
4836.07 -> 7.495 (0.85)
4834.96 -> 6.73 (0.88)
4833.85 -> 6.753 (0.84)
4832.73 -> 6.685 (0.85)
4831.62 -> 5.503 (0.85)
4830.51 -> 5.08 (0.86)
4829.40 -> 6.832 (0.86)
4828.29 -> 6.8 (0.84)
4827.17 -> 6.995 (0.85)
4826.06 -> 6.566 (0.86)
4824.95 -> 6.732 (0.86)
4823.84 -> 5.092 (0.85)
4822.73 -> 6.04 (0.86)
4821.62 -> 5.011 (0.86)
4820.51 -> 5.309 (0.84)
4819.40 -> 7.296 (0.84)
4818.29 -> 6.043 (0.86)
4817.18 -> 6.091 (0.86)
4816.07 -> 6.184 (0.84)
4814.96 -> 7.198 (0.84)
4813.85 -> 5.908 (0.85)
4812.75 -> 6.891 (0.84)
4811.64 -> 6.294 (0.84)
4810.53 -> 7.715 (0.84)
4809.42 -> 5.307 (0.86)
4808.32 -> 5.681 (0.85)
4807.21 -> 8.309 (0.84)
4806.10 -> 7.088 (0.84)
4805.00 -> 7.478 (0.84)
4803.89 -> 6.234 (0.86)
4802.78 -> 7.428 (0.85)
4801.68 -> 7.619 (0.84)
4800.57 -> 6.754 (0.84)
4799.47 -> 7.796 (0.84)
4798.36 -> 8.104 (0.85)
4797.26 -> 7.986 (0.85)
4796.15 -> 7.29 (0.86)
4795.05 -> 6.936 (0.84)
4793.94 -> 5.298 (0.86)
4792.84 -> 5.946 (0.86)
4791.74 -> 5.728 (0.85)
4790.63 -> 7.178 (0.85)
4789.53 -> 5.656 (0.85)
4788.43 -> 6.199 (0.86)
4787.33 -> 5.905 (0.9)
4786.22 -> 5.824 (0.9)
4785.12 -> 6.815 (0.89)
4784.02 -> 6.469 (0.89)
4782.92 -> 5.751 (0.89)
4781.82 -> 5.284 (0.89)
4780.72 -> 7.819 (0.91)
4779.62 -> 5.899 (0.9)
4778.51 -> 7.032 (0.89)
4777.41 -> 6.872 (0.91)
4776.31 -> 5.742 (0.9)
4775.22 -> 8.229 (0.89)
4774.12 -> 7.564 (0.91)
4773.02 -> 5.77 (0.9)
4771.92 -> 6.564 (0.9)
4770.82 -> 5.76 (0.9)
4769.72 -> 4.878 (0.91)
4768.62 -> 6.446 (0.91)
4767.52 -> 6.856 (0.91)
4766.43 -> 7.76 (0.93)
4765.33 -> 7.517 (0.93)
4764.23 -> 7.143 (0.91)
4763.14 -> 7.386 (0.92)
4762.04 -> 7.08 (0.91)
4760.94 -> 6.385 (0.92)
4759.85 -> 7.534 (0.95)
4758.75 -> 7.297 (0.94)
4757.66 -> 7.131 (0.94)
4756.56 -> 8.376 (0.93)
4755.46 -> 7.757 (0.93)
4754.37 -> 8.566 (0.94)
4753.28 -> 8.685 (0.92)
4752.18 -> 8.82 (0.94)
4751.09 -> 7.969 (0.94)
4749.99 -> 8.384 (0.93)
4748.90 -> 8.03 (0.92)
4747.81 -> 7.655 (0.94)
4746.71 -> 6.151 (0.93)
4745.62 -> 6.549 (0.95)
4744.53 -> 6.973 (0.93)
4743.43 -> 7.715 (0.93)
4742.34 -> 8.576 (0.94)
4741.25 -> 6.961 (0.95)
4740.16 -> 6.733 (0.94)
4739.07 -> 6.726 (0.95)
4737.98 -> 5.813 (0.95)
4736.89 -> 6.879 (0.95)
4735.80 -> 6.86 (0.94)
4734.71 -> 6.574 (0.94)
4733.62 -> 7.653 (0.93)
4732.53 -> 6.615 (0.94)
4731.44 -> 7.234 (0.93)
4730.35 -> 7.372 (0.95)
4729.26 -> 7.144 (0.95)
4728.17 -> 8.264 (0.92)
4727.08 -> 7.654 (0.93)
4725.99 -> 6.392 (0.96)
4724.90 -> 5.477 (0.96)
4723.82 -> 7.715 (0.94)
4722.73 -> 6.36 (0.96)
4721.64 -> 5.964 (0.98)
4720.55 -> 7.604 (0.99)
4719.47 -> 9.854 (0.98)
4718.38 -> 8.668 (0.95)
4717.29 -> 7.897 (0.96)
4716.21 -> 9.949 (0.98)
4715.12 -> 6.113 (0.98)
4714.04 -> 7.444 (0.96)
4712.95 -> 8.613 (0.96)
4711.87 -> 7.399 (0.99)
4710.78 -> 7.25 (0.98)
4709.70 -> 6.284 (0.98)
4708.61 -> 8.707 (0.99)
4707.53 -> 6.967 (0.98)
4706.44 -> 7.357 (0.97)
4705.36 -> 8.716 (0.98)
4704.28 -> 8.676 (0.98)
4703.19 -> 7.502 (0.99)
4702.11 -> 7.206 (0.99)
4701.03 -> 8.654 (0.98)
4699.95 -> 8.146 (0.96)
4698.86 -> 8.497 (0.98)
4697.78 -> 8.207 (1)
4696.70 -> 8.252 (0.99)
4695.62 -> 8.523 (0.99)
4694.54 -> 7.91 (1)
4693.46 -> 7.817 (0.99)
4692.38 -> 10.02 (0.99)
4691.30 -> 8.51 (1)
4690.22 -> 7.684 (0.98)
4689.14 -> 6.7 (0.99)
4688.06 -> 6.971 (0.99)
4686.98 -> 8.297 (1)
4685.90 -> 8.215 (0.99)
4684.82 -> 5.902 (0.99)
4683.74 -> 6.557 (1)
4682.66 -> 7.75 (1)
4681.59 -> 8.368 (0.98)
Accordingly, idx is 0.08 mag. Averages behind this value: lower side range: 7.27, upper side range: 6.45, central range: 6.41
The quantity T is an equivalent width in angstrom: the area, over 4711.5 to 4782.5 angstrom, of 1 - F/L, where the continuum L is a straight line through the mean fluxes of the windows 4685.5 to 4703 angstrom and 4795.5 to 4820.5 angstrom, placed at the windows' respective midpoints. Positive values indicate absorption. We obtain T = 3.0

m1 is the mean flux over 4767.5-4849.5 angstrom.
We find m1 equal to 6.51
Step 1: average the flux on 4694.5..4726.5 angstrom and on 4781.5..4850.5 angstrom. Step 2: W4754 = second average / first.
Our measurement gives 0.8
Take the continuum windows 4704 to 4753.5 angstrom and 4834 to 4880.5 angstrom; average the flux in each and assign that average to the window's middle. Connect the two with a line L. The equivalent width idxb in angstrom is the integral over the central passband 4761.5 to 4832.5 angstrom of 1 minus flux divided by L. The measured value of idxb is 1.77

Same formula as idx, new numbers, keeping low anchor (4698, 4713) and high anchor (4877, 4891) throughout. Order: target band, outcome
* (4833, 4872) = 0.08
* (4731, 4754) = 0.03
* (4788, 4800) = 0.05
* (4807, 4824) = 0.10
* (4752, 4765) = -0.04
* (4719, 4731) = 0.06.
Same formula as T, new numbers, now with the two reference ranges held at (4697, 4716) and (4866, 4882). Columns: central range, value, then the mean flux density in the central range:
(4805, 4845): 1.7 angstrom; 6.39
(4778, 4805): 1.3 angstrom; 6.64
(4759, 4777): 1.0 angstrom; 6.8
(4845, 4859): 0.6 angstrom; 6.12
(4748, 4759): -1.1 angstrom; 8.11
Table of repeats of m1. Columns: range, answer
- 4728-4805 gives 6.99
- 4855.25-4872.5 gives 5.68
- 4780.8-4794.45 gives 6.07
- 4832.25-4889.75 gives 6.16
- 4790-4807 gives 7.01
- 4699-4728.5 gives 7.67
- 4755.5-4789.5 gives 6.71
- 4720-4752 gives 7.13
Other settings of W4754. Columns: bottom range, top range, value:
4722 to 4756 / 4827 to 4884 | 0.84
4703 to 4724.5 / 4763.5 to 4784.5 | 0.85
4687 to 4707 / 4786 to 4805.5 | 0.84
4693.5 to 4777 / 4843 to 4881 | 0.81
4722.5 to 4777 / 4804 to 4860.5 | 0.88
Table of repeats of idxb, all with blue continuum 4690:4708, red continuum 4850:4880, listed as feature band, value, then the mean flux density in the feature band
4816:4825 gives 0.74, 5.92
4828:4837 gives -0.26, 6.47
